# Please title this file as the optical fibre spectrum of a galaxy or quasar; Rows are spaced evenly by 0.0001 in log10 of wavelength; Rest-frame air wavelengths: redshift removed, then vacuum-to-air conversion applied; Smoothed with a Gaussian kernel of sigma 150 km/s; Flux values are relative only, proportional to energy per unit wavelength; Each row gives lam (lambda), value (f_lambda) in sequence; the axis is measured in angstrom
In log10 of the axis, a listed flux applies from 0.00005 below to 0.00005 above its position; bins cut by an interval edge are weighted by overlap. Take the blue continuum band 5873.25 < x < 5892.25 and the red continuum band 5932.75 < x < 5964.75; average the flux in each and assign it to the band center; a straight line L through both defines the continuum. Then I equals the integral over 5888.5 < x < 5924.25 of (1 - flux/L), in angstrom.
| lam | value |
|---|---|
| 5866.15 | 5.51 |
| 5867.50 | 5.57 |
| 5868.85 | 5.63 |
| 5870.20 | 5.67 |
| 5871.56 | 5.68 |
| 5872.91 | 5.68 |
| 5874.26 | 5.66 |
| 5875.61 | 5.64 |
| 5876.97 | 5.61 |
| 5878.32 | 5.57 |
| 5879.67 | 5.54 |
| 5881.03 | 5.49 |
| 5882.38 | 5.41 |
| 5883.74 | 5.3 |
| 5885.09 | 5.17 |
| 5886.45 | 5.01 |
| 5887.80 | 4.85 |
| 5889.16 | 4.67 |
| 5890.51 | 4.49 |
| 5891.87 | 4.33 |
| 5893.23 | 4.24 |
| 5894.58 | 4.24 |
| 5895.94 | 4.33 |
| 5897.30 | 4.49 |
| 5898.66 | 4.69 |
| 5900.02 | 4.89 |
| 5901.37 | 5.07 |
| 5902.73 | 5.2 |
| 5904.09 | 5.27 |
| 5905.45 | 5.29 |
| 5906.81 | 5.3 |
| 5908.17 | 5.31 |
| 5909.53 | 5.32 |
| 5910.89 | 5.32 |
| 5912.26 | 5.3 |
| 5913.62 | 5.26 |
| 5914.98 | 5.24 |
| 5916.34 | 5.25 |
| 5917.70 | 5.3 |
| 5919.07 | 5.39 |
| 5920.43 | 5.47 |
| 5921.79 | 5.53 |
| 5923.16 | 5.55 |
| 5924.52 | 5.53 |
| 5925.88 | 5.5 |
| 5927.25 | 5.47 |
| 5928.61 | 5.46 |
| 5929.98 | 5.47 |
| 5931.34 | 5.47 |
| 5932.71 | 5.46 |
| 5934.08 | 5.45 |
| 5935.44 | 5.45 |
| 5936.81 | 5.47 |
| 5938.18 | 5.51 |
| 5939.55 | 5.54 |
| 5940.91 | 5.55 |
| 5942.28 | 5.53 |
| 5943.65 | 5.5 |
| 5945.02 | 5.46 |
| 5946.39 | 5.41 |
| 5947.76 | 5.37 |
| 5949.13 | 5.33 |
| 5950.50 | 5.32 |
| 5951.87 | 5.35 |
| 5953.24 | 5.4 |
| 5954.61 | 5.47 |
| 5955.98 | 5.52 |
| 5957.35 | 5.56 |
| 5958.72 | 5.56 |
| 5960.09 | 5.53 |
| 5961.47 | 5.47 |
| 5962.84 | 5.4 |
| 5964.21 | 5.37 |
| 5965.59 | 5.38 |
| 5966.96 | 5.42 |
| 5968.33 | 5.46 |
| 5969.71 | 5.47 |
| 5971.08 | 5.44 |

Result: 1.8 angstrom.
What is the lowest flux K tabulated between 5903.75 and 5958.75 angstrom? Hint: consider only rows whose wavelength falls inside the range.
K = 5.24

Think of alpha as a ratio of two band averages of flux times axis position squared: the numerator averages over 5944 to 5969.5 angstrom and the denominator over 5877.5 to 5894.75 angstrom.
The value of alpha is 1.1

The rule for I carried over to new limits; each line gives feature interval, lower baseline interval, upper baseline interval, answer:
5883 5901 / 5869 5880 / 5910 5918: 2.63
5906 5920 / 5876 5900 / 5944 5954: -0.54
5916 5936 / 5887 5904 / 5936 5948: -0.99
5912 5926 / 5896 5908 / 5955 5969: -0.70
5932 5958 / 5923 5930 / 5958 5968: 0.09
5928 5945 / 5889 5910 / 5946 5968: -0.89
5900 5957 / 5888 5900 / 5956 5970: -4.97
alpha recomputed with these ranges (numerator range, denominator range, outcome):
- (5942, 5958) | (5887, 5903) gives 1.20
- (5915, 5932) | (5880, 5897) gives 1.15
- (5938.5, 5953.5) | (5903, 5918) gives 1.04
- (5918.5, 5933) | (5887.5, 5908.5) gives 1.16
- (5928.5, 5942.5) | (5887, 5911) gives 1.15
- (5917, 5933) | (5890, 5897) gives 1.28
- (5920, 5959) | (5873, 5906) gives 1.11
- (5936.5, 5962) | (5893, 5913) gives 1.12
